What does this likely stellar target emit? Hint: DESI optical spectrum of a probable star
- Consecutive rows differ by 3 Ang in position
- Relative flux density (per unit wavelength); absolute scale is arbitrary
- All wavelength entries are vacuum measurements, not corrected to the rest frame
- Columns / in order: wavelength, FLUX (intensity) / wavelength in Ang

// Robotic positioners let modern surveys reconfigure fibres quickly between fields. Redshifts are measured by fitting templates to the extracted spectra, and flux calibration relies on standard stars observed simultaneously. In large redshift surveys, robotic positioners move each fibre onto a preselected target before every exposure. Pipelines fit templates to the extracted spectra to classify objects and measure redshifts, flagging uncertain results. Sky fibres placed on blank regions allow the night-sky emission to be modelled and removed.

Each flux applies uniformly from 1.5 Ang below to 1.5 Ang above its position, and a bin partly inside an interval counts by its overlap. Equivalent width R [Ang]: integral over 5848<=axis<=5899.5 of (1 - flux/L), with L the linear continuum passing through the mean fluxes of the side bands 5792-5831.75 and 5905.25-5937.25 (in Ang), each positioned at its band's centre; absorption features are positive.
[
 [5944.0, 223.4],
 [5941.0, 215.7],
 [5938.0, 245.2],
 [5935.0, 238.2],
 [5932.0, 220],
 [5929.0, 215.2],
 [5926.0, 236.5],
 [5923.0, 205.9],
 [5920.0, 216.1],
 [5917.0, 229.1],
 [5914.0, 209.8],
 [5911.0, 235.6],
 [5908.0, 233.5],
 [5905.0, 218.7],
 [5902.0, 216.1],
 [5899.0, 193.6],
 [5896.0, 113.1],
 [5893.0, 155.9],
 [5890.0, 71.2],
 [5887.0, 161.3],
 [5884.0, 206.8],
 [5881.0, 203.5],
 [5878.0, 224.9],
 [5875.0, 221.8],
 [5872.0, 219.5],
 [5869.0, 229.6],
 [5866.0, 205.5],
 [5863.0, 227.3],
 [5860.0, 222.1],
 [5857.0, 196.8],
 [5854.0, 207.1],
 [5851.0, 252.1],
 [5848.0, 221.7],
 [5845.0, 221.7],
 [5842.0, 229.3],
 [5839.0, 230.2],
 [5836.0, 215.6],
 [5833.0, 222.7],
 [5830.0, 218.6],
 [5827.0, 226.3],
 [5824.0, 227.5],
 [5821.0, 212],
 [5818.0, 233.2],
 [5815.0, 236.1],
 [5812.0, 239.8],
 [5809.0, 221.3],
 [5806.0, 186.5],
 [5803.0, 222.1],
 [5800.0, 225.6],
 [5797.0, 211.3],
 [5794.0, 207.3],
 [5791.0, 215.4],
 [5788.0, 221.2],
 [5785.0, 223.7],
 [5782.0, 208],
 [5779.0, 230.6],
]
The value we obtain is 6.2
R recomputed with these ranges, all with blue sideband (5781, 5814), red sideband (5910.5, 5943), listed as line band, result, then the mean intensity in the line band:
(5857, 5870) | 0.2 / 218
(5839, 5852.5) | -0.7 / 231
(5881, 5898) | 5.6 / 149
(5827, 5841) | -0.2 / 223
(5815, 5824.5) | -0.3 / 226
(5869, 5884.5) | 0.3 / 217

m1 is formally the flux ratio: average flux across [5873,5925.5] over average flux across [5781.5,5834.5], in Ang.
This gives 0.9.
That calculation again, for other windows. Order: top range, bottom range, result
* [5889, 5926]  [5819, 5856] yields 0.87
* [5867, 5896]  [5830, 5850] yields 0.82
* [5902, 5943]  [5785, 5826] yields 1.02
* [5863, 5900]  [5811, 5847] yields 0.82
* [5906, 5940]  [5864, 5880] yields 1.03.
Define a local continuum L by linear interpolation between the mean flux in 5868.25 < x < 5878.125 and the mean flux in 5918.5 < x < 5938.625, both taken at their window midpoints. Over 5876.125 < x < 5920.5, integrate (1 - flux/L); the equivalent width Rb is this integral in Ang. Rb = 6.3 Ang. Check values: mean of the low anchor 223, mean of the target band 192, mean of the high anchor 224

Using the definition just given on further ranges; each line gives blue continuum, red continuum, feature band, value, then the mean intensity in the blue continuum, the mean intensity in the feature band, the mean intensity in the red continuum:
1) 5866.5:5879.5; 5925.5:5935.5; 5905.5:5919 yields -0.1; 223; 226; 226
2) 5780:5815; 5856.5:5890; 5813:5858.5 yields -2.7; 218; 224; 205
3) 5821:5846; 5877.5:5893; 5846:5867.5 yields -2.2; 223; 219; 169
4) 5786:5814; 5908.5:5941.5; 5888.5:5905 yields 5.0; 217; 156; 225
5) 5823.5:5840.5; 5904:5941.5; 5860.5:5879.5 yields 0.2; 223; 221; 225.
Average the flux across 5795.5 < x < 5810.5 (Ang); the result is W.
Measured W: 213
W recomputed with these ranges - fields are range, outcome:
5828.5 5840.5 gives 222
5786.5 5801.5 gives 216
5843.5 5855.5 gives 226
